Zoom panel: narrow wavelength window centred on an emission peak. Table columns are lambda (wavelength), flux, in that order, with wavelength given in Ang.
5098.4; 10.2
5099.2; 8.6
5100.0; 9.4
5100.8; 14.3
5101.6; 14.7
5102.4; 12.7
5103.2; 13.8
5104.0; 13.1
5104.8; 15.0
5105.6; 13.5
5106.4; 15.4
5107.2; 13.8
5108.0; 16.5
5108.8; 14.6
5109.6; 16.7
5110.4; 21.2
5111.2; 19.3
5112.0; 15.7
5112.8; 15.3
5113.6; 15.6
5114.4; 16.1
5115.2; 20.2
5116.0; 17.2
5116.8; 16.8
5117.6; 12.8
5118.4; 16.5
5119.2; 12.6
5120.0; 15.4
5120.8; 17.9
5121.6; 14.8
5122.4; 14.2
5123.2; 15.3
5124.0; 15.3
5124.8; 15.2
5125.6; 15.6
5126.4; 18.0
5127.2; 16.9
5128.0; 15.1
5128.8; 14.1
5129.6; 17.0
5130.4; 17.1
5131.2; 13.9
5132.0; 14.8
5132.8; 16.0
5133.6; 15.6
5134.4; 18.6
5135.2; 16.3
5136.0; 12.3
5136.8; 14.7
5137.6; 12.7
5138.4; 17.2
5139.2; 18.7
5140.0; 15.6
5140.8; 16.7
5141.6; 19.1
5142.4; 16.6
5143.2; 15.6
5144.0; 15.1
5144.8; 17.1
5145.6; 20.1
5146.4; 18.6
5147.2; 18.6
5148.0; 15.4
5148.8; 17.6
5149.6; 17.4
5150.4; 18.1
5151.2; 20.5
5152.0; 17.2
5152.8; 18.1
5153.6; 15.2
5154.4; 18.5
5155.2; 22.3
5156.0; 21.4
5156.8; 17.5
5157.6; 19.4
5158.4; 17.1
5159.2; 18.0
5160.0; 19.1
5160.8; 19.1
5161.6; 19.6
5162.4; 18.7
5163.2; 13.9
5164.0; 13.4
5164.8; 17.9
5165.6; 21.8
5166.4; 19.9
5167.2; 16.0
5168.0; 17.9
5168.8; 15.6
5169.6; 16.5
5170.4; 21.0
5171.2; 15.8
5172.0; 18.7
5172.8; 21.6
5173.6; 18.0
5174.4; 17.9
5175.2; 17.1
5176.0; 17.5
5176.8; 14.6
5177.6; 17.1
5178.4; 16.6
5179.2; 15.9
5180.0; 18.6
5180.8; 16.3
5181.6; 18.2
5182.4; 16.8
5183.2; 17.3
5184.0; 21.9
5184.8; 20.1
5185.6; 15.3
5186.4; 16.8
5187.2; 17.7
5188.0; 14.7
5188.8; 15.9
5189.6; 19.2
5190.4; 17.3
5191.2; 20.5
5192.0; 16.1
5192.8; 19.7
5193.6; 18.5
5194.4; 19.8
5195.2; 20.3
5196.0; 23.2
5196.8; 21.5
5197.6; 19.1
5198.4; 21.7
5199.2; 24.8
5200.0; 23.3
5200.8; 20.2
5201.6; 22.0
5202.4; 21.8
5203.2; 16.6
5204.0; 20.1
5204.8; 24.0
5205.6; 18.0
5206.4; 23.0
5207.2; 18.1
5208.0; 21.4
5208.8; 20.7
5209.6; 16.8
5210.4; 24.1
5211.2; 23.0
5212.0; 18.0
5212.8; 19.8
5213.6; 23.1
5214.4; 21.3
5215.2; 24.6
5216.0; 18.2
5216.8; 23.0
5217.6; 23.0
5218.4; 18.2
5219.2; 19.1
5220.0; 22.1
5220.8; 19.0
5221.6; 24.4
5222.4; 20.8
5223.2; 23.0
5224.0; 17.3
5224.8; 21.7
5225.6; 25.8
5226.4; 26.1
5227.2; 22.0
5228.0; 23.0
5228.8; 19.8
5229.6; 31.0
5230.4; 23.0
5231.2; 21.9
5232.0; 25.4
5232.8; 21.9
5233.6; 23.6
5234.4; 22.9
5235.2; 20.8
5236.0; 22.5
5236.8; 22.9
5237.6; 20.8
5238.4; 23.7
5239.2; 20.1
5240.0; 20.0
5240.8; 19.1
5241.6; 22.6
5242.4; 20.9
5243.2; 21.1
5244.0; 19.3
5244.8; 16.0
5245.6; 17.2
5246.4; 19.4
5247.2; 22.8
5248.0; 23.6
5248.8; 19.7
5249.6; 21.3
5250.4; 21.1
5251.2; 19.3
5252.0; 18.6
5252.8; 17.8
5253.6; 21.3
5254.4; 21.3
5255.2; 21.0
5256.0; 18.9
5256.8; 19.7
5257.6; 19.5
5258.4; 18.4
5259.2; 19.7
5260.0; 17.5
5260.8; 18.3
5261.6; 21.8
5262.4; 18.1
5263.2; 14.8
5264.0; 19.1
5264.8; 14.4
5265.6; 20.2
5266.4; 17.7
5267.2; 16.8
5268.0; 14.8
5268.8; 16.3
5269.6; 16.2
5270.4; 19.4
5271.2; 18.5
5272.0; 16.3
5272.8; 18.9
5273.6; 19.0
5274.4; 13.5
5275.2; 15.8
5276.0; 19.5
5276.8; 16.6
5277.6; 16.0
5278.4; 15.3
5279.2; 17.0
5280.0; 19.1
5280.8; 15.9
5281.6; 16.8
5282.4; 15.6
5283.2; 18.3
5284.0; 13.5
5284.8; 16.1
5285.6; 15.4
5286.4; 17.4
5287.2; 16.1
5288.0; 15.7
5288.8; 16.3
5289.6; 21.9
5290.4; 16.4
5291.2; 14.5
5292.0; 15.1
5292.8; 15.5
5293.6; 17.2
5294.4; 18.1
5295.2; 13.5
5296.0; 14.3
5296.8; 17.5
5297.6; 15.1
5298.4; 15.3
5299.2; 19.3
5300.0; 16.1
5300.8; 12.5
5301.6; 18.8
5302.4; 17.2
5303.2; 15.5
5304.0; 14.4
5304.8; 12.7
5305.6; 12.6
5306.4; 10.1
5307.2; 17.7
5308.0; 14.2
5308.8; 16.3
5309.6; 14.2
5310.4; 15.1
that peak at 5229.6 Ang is C III]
